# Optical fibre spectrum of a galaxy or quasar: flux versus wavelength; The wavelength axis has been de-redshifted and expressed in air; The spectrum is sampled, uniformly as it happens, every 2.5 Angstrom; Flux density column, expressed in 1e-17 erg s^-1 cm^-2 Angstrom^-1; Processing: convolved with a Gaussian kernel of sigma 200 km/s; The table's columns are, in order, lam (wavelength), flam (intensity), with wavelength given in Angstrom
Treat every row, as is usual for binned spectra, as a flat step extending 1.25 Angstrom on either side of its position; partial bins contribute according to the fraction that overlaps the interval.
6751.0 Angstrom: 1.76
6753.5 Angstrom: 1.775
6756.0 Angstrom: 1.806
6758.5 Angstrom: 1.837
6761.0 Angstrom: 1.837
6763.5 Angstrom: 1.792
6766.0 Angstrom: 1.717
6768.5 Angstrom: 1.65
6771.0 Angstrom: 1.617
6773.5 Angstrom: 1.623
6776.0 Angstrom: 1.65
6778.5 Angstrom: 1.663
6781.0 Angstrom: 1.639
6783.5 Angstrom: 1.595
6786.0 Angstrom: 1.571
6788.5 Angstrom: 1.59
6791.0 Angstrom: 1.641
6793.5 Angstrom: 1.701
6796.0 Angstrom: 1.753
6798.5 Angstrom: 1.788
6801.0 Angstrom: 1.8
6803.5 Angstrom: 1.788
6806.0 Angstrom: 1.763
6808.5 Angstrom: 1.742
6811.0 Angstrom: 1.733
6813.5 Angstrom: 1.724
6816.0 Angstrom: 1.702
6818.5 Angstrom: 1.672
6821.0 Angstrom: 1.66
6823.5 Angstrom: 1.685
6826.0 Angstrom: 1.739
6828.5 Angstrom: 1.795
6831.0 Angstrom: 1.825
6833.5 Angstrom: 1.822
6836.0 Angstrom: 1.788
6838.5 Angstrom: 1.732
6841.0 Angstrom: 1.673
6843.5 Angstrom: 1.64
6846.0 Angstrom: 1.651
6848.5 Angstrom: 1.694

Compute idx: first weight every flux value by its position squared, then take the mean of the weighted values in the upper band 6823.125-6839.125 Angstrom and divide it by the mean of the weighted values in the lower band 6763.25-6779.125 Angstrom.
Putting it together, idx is 1.08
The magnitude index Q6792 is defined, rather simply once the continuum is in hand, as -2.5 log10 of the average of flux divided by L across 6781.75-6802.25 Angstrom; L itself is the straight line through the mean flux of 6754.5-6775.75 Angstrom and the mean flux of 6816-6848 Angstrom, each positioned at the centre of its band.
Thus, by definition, 0.03 mag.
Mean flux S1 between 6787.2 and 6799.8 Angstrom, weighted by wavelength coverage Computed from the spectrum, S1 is 1.69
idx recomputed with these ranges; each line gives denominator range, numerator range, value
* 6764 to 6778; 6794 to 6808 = 1.08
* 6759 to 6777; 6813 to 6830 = 1.02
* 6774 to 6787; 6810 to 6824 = 1.06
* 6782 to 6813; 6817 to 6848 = 1.02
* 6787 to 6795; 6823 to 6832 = 1.08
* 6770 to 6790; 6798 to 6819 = 1.09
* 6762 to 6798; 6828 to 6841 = 1.09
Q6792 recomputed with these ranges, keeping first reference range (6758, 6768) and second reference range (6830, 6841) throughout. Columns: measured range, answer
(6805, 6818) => 0.03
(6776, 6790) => 0.11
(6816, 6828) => 0.05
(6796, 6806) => 0.00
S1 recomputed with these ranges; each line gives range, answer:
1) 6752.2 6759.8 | 1.81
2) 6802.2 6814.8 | 1.75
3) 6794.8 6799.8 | 1.77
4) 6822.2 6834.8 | 1.77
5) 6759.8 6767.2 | 1.78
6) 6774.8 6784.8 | 1.64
